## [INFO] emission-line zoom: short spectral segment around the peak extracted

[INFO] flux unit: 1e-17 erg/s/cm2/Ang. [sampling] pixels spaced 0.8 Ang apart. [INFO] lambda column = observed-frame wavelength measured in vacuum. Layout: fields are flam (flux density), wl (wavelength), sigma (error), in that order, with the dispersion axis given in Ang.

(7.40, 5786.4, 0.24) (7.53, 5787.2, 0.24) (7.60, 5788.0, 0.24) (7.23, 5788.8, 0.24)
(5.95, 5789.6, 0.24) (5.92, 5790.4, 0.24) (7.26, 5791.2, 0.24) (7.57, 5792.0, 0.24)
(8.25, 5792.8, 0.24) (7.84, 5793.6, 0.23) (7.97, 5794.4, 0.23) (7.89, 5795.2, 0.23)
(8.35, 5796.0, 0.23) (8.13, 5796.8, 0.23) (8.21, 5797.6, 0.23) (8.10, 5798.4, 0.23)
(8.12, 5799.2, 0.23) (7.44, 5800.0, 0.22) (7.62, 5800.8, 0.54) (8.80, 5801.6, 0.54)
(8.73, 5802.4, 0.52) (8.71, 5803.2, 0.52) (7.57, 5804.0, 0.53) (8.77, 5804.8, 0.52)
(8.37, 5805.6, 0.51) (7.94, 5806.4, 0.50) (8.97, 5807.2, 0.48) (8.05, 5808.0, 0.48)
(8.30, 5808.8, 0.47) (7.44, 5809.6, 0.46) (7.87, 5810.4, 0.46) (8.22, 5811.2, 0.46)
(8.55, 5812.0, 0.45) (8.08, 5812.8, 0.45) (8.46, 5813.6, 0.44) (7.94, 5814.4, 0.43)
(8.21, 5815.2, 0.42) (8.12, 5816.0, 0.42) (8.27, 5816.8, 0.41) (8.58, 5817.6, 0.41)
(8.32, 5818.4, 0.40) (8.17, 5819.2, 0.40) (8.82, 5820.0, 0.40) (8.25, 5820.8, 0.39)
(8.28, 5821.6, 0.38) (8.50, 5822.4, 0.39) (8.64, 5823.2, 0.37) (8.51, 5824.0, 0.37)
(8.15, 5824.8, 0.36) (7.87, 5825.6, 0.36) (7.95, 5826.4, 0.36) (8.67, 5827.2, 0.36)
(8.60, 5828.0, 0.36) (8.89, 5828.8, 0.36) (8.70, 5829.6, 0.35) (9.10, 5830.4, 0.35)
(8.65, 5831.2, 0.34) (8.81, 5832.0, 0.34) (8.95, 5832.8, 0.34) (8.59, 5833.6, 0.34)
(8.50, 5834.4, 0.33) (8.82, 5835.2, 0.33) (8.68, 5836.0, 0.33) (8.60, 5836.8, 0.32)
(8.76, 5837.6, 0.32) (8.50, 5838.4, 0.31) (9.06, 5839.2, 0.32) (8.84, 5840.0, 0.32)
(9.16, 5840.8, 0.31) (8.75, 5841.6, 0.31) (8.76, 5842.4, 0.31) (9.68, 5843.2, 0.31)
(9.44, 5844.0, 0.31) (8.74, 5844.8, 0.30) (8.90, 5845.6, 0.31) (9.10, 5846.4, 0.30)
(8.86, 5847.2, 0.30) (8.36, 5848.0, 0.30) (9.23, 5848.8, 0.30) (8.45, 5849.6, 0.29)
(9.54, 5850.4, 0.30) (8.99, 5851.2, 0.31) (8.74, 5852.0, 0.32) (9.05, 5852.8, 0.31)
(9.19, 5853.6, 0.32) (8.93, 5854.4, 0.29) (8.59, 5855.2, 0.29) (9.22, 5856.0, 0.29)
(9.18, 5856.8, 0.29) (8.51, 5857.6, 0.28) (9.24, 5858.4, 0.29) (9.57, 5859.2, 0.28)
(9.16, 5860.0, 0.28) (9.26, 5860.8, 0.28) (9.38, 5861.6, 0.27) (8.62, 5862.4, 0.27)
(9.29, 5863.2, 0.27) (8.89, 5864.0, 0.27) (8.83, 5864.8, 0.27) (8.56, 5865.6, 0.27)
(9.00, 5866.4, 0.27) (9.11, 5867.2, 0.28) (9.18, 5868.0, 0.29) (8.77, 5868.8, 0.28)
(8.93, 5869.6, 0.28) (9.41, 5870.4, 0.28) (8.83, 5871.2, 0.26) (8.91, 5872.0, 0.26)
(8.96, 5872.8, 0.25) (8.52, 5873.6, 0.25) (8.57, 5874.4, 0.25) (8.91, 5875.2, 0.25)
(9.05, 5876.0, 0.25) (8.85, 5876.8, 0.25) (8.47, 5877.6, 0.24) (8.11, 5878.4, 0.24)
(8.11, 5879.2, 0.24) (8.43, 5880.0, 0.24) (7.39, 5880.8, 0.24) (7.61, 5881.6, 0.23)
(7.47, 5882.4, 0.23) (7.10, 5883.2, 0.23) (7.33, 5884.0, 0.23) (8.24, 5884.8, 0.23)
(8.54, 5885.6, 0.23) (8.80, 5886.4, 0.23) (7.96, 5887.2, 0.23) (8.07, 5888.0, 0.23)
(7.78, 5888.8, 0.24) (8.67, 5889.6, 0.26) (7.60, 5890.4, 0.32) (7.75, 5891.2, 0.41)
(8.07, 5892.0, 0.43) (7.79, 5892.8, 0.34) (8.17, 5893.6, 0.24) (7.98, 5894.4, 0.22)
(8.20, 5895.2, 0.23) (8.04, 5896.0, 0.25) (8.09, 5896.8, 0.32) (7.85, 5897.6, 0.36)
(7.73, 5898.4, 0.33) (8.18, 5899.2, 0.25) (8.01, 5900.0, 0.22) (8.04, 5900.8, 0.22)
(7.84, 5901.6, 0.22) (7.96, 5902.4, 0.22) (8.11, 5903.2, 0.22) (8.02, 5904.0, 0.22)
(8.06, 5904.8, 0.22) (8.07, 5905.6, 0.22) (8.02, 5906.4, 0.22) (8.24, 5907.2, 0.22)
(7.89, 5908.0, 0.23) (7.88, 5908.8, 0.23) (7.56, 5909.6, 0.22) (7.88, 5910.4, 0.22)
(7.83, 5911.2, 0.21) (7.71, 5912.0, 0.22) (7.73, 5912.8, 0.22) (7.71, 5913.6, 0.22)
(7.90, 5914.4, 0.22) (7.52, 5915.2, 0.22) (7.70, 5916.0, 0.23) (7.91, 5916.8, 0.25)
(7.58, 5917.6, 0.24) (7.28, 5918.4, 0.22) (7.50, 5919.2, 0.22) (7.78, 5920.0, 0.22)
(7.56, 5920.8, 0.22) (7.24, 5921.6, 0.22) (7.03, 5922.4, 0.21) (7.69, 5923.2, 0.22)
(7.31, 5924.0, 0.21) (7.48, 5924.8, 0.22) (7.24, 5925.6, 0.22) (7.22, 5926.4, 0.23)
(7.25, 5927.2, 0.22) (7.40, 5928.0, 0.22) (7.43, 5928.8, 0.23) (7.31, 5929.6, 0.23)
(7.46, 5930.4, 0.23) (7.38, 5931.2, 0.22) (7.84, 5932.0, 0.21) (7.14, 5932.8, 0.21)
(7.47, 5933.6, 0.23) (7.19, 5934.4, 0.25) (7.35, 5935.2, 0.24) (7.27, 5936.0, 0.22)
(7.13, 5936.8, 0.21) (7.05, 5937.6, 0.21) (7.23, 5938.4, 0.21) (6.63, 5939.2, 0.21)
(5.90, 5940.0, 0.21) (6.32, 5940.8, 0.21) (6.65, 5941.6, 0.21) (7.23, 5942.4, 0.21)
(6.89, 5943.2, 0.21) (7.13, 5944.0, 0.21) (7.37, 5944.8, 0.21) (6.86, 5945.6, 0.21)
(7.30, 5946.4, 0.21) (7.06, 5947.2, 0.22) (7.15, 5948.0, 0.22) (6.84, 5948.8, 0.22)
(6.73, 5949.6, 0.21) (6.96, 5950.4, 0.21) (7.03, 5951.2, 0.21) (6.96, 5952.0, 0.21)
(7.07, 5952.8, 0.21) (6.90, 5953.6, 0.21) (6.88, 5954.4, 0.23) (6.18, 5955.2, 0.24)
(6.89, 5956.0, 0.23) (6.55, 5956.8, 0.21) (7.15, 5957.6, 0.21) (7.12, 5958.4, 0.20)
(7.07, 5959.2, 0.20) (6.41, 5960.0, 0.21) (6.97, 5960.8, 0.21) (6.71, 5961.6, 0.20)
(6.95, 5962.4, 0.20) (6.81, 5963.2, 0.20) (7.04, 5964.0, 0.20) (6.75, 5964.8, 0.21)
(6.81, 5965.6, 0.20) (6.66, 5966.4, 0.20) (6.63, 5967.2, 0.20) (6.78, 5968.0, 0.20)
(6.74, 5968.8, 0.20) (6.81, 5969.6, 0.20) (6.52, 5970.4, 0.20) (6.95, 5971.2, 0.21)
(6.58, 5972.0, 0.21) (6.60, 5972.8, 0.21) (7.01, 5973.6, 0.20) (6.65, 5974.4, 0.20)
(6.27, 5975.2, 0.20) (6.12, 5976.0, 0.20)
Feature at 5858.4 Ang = C III]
